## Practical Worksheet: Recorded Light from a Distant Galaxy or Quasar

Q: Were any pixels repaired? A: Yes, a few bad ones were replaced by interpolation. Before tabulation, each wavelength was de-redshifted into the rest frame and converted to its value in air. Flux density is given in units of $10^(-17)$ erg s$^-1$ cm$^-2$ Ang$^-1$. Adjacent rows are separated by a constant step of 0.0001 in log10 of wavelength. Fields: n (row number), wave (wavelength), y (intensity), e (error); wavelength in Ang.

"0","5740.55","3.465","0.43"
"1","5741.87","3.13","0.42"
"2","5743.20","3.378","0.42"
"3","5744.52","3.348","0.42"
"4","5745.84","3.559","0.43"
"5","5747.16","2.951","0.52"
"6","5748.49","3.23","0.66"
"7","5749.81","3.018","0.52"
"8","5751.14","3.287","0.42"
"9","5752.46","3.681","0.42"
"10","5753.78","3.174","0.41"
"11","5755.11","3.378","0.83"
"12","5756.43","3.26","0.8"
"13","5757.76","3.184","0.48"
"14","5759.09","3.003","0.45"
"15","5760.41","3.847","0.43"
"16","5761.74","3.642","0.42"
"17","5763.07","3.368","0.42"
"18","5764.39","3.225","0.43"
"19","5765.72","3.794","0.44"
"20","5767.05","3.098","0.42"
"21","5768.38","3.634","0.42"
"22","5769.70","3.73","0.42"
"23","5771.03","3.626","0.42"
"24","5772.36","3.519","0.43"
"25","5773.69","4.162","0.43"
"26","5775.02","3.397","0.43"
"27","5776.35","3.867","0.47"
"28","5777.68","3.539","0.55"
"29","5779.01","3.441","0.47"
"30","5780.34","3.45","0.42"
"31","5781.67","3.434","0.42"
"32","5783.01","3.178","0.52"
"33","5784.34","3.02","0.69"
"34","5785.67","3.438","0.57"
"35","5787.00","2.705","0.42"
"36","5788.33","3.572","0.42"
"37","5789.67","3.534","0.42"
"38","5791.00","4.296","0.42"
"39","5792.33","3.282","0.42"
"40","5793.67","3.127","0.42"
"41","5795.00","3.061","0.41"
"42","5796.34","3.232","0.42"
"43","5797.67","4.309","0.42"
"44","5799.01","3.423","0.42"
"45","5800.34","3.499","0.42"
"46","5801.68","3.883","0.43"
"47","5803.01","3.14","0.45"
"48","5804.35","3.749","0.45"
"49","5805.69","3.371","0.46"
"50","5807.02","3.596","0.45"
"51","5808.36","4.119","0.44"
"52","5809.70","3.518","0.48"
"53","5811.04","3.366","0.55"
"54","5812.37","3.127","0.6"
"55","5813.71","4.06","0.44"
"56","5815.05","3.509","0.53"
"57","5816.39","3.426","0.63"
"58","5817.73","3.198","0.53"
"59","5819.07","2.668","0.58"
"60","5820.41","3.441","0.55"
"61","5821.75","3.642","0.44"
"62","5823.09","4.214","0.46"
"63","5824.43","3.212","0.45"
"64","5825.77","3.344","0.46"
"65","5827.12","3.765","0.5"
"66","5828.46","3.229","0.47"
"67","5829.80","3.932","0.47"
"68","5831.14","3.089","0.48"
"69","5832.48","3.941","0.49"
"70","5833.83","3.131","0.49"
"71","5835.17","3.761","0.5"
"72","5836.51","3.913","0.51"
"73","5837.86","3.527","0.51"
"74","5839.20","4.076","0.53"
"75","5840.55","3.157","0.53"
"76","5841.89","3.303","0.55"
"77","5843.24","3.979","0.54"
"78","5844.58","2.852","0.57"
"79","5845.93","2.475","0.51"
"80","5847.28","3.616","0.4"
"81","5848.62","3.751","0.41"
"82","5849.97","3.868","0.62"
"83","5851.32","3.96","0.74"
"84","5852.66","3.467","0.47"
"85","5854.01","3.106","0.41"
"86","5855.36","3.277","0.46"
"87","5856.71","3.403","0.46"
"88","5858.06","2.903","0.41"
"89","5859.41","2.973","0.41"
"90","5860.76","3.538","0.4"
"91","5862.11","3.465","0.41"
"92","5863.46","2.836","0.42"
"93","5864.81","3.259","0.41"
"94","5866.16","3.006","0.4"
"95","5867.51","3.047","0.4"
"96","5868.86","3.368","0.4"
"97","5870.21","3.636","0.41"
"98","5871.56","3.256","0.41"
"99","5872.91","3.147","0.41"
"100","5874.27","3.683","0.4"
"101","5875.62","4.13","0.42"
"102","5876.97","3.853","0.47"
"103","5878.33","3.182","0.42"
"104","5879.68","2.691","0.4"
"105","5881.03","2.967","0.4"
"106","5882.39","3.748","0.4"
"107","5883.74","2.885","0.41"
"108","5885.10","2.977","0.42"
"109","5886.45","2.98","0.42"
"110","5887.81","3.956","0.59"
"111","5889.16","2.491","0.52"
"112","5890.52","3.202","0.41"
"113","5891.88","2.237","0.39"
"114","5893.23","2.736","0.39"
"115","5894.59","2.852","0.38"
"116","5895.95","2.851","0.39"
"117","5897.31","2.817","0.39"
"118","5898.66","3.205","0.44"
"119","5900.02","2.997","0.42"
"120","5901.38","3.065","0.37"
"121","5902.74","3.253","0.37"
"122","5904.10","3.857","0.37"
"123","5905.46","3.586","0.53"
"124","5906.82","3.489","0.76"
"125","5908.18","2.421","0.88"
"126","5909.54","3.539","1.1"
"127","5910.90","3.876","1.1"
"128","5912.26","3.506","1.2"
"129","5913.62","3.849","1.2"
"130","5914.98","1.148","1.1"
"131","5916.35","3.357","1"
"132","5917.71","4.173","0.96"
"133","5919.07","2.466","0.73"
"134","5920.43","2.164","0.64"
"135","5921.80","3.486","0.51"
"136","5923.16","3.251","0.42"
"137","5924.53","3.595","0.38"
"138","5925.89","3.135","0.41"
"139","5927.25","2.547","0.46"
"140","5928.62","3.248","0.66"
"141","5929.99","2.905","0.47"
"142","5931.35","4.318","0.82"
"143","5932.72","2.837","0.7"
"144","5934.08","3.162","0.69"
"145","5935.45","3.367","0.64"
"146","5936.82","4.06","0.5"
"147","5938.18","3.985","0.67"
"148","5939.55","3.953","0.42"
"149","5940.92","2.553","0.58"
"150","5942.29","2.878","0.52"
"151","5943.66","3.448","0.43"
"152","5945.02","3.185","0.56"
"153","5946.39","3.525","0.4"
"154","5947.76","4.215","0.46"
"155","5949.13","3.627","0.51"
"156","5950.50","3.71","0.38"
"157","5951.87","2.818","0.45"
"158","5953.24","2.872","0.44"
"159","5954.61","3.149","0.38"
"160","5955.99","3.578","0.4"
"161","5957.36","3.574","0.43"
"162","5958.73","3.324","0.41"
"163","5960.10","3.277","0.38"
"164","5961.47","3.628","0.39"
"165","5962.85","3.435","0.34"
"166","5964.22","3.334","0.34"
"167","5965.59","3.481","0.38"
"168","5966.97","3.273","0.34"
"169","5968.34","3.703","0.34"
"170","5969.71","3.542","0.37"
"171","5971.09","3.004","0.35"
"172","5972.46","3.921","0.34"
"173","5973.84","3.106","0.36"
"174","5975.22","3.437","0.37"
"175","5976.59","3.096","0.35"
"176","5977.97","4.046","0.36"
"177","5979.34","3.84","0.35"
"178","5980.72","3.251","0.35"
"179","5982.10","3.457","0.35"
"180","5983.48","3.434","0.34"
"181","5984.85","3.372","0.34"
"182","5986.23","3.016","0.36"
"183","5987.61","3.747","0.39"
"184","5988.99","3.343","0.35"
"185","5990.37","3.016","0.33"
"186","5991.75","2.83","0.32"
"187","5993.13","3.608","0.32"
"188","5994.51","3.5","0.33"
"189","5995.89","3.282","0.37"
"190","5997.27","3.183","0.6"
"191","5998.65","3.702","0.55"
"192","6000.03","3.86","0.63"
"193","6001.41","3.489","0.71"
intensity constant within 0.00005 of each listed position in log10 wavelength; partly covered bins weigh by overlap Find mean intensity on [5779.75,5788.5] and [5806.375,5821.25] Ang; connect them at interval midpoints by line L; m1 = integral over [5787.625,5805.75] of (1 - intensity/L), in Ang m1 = -1.1 Ang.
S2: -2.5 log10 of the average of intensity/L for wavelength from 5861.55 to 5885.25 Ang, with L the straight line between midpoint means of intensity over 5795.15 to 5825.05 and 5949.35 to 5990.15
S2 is 0.06 mag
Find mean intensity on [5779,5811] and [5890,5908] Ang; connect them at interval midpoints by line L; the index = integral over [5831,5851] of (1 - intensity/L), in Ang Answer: -1.34 Ang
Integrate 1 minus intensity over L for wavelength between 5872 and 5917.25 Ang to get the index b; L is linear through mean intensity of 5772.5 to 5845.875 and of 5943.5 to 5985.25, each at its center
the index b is 3.8 Ang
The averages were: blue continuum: 3.5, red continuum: 3.44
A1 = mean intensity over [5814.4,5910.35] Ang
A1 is 3.31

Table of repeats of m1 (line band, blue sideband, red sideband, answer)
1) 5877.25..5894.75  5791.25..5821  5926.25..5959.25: 2.02 Ang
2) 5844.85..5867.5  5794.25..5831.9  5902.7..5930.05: 0.55 Ang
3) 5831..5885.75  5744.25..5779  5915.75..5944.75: -0.37 Ang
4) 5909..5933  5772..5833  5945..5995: 1.72 Ang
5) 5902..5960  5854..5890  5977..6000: 0.53 Ang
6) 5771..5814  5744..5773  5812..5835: -0.94 Ang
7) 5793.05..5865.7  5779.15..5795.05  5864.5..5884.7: -2.59 Ang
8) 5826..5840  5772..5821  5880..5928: -1.15 Ang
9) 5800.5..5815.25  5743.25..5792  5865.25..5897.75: -1.11 Ang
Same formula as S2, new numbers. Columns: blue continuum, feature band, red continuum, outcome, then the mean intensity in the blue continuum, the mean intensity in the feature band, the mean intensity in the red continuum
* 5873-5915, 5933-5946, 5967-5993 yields -0.027 mag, 3.19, 3.39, 3.4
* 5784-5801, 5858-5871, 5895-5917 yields 0.016 mag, 3.43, 3.22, 3.17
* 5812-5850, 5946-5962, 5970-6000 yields -0.006 mag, 3.49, 3.44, 3.4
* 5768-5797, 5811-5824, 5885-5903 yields -0.051 mag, 3.46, 3.47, 2.97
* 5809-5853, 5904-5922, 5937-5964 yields 0.087 mag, 3.5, 3.18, 3.42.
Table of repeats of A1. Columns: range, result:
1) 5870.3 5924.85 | 3.17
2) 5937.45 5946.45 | 3.36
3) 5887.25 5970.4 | 3.26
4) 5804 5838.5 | 3.53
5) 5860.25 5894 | 3.21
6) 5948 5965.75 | 3.39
